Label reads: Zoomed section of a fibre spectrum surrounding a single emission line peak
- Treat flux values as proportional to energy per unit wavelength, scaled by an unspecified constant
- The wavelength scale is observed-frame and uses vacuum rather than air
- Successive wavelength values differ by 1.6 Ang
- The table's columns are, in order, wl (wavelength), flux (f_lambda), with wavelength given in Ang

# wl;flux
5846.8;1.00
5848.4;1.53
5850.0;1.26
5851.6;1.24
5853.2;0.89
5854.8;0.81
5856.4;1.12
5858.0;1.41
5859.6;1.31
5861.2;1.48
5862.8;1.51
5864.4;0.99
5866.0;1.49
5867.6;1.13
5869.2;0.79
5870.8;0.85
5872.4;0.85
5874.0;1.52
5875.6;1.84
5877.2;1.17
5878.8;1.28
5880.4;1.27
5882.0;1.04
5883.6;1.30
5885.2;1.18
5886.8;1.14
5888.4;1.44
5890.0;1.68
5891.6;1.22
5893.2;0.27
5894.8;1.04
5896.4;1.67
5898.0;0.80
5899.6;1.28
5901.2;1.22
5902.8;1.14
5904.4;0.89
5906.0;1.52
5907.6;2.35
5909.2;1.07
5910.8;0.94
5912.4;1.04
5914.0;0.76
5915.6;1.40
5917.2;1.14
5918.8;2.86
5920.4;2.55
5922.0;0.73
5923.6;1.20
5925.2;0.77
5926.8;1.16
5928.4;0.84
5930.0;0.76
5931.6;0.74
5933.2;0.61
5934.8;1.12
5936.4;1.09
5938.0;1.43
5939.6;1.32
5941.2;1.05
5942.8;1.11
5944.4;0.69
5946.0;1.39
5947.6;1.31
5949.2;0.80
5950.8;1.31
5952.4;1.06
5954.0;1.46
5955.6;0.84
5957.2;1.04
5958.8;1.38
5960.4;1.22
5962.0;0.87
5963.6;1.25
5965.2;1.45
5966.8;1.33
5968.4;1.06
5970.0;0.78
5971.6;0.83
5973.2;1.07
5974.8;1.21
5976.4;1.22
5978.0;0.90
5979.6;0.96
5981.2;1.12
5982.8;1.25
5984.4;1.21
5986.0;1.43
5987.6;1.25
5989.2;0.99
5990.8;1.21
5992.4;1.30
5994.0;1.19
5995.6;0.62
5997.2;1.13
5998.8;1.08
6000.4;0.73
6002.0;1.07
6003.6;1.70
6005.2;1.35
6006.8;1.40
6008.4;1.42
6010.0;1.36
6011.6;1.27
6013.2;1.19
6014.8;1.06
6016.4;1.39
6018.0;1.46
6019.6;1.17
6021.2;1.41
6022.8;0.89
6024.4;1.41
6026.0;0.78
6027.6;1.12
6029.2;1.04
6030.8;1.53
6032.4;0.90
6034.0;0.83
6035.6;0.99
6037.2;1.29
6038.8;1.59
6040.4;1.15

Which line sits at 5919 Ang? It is H-beta 4861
